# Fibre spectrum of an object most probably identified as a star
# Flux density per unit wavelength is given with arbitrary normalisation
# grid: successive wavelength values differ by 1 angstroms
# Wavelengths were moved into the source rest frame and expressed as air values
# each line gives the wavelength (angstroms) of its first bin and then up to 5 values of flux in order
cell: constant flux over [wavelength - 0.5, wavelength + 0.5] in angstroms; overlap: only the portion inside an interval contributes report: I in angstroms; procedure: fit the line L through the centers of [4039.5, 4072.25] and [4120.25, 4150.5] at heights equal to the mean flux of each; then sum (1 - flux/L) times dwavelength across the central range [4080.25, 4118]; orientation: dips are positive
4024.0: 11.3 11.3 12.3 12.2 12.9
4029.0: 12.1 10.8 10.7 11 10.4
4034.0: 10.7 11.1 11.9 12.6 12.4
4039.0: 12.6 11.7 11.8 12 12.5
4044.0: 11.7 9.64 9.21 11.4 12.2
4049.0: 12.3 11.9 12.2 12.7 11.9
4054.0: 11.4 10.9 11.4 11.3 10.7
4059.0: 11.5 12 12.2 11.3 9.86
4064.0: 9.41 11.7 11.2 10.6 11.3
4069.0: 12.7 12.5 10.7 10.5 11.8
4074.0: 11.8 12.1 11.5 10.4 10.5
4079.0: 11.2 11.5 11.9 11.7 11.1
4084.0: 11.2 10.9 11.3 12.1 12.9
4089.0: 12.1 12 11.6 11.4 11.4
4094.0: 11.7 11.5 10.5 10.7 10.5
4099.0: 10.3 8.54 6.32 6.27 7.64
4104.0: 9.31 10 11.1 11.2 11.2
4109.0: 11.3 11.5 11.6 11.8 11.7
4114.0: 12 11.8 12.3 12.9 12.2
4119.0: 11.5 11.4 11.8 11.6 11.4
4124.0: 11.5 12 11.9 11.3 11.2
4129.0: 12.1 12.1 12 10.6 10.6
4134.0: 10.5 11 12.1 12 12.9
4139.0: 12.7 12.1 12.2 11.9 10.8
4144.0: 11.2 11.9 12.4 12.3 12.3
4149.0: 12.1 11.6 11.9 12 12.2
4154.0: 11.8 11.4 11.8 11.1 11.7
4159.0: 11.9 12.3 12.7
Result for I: 2.0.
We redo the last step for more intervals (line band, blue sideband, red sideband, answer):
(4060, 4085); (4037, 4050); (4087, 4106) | -0.8 angstroms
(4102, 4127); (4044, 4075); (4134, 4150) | 1.0 angstroms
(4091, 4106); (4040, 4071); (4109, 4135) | 2.2 angstroms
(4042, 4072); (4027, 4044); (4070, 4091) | 0.6 angstroms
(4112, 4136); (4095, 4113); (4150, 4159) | -2.0 angstroms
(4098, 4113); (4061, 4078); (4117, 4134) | 2.0 angstroms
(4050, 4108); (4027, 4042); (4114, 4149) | 3.4 angstroms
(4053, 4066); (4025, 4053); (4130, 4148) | 0.6 angstroms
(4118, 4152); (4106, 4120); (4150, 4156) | 0.2 angstroms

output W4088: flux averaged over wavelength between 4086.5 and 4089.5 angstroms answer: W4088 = 12.4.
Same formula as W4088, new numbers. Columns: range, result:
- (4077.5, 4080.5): 11.1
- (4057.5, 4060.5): 11.4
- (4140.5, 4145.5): 11.6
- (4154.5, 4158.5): 11.5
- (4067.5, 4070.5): 12.2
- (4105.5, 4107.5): 11.1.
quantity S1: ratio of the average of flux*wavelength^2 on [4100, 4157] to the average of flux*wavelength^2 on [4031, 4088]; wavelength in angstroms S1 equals 1.0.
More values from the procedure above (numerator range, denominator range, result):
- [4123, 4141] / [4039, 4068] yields 1.07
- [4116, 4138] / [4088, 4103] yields 1.14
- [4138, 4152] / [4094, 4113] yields 1.20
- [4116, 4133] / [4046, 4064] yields 1.06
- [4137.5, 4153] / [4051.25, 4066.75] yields 1.11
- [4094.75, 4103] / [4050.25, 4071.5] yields 0.82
